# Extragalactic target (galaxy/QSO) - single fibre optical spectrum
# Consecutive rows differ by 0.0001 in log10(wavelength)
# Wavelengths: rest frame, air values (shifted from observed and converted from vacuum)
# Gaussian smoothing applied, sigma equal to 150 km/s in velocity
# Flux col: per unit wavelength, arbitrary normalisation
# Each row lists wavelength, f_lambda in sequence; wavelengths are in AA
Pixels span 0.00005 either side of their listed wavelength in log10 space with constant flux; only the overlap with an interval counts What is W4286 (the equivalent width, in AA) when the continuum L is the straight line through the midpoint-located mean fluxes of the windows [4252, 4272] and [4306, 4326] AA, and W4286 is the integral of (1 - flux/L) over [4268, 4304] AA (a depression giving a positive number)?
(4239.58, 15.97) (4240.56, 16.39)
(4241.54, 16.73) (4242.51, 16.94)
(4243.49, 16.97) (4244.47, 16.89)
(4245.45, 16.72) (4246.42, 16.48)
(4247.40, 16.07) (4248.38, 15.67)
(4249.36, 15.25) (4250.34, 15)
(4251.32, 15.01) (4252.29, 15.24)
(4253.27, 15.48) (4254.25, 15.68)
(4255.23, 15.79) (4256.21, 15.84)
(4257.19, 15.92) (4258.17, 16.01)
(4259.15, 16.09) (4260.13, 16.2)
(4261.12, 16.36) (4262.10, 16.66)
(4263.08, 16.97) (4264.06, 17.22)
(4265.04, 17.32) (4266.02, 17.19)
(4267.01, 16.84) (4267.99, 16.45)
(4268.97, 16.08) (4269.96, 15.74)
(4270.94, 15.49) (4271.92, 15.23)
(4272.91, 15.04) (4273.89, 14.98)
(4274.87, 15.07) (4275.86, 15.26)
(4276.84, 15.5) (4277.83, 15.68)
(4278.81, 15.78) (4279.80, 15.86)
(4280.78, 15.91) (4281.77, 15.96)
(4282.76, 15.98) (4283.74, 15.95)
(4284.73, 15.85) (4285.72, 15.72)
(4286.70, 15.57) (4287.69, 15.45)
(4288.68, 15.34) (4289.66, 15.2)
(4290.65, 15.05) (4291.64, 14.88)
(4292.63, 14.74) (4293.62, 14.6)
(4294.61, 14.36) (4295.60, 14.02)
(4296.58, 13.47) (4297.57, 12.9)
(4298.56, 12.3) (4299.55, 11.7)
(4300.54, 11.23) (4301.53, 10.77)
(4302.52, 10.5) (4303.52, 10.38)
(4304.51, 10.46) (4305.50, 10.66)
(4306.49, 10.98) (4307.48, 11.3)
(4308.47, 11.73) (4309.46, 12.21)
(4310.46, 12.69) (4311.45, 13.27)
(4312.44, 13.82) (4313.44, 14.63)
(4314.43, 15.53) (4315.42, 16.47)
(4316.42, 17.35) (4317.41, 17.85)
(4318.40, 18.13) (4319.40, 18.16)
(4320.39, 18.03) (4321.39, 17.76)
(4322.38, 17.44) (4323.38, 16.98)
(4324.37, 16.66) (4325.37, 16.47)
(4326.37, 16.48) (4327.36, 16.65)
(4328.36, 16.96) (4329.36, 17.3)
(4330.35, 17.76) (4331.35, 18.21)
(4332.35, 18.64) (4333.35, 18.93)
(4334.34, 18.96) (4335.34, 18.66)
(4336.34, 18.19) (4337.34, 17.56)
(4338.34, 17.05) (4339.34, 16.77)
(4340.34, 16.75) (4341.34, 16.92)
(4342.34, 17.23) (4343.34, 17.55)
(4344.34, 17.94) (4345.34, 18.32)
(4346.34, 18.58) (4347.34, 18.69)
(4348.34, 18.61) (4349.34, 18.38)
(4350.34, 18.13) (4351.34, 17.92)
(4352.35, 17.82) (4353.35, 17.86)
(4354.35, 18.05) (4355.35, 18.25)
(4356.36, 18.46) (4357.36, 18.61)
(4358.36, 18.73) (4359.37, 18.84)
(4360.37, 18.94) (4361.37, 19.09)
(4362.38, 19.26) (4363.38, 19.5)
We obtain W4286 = 2.92 AA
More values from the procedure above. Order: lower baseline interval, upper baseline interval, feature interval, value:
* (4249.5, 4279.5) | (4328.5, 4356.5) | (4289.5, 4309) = 5.0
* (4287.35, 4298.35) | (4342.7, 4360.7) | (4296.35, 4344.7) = 2.7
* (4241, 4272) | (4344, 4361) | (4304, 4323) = 3.1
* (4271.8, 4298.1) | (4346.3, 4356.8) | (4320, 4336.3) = -0.5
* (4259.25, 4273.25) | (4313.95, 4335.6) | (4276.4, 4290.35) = 0.8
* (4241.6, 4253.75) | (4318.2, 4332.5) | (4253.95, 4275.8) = 0.3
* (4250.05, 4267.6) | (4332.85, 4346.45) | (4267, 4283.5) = 0.8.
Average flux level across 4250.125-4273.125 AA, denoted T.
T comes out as 16.1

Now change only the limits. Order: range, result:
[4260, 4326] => 15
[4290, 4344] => 15.3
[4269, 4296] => 15.4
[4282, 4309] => 13.4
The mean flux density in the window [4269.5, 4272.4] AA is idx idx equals 15.5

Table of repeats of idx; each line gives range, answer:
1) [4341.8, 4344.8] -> 17.6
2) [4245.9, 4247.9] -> 16.3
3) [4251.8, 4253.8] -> 15.4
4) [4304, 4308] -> 10.9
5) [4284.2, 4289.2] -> 15.6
